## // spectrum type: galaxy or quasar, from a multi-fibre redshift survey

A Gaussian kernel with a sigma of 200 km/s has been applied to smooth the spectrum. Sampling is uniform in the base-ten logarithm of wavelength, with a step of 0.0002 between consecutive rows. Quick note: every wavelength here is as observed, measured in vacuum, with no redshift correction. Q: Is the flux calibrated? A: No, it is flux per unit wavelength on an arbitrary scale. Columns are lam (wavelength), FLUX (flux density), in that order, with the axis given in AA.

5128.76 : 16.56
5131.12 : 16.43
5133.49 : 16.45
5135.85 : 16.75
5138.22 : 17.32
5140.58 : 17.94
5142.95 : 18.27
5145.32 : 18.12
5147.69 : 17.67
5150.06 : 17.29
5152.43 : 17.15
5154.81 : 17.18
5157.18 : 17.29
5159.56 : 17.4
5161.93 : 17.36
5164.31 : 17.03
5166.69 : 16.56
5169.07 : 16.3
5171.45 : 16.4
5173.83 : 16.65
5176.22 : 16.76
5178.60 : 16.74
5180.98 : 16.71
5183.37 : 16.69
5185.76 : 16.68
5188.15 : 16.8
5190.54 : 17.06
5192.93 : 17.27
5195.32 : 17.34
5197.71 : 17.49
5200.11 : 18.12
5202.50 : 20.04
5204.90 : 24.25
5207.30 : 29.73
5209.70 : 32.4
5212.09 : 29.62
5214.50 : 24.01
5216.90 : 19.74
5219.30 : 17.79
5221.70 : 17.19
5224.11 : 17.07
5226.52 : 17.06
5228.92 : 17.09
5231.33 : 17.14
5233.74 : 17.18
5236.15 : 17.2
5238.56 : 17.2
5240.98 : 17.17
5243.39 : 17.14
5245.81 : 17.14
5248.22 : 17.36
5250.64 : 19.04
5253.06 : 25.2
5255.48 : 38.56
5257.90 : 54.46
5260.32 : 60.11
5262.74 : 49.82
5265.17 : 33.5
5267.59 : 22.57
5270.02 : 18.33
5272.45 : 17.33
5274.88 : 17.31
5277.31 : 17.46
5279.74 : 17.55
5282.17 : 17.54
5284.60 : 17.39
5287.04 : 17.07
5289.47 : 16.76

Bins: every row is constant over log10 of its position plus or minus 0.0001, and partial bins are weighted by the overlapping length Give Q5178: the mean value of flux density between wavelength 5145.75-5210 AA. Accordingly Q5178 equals 18.3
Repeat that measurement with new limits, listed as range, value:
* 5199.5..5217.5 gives 25.1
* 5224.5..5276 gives 25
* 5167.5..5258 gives 20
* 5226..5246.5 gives 17.2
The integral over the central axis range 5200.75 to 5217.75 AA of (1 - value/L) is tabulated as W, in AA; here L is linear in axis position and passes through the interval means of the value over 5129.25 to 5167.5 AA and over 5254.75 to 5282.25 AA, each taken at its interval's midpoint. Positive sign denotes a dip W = -1.0 AA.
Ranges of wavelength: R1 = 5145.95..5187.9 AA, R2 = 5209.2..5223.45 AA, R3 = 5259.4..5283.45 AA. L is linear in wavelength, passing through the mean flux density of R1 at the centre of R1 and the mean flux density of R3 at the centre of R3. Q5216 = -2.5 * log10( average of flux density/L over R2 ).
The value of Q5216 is -0.06 mag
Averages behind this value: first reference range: 16.9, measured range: 22.8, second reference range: 26.7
